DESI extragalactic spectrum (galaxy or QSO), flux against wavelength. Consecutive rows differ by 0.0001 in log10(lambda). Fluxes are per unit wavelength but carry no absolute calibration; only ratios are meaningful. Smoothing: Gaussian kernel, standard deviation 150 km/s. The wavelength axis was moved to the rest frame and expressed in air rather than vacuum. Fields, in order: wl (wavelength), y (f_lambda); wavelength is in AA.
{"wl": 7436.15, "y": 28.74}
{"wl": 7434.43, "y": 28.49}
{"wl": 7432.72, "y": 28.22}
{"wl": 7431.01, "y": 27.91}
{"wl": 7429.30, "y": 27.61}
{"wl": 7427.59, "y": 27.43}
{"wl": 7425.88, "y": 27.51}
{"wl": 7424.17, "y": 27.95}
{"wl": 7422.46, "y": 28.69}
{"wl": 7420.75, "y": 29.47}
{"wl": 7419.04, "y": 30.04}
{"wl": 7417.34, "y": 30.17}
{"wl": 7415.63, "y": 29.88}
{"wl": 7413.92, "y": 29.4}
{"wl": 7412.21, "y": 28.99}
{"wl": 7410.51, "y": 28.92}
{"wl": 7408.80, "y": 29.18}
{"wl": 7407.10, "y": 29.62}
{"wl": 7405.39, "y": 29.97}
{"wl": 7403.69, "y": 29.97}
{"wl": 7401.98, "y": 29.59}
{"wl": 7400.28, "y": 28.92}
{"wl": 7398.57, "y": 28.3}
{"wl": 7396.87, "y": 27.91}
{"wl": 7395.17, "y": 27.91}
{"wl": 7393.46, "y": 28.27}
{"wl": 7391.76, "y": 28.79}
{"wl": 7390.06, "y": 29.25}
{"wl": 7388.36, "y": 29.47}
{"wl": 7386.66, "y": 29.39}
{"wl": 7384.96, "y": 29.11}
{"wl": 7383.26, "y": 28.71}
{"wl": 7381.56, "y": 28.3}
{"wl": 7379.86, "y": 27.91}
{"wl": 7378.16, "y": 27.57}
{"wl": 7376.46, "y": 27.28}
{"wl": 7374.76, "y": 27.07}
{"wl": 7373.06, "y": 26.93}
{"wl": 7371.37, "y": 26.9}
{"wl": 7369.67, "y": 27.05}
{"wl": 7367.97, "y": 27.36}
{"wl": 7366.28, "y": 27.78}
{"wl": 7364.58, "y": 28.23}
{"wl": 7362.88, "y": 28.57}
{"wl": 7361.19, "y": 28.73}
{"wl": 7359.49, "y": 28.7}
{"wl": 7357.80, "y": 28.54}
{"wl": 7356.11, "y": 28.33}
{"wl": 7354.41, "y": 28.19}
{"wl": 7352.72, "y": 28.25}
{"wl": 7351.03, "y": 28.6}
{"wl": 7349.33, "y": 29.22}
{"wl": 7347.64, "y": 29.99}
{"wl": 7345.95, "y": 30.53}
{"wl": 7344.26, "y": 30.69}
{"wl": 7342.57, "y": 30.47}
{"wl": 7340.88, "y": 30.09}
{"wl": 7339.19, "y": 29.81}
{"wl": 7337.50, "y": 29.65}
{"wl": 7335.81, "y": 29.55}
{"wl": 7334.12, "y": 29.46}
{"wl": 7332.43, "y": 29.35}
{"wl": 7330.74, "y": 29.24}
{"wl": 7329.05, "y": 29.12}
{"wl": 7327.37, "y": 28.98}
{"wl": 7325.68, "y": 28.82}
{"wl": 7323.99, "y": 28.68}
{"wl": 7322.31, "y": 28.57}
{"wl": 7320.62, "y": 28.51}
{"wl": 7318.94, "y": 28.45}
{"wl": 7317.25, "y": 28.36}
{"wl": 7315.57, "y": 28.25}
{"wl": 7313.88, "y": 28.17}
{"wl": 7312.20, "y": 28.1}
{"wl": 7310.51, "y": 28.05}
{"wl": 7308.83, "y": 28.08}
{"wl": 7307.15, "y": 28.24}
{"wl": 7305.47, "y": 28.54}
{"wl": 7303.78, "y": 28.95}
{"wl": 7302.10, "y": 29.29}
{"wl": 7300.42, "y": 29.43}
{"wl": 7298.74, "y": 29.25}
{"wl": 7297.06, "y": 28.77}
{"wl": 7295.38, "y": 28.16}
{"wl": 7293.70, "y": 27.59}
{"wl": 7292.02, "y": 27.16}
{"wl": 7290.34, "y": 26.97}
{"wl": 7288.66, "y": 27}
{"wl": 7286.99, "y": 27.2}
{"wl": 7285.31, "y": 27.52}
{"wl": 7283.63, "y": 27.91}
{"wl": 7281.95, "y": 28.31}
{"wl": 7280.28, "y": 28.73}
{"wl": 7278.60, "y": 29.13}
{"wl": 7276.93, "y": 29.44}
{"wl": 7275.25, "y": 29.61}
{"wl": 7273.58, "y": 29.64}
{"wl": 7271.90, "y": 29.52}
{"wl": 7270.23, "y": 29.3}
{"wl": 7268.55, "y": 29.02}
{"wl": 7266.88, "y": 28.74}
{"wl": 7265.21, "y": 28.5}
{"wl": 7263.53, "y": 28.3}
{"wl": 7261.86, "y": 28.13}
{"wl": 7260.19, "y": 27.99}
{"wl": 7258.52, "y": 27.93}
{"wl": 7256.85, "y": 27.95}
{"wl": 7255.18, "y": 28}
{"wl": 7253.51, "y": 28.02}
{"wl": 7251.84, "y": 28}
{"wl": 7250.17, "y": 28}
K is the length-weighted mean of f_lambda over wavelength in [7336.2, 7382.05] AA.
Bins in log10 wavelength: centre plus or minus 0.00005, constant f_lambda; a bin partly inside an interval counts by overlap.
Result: 28.6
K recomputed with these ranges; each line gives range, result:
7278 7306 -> 28.2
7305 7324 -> 28.3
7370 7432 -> 28.6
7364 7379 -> 27.3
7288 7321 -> 28.3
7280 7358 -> 28.7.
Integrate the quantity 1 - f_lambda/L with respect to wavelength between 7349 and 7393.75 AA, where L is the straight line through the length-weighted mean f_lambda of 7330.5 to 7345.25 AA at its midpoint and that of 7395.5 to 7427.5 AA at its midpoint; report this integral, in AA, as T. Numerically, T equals 1.9 AA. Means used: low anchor 29.8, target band 28.2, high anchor 29.1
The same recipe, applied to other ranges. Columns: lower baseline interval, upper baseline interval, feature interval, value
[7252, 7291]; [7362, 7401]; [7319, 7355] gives -1.4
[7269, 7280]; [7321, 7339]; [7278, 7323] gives 1.6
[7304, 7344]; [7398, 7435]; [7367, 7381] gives 0.8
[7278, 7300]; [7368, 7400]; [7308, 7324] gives -0.2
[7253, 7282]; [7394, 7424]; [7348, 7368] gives 0.4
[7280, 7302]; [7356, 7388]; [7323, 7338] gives -0.6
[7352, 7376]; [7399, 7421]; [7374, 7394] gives 0.1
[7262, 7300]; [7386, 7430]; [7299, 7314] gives 0.0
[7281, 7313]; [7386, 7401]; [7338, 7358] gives -0.7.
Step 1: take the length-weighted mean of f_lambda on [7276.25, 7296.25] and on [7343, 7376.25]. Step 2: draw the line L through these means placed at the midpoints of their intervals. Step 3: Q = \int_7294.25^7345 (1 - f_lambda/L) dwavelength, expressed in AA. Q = -1.5 AA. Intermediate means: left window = 27.9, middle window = 29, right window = 28.4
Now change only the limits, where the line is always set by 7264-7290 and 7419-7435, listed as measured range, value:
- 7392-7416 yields -0.6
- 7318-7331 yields -0.1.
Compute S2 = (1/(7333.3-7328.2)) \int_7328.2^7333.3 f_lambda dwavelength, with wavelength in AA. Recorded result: 29.2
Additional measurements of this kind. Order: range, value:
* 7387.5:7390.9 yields 29.4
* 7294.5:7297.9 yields 28.5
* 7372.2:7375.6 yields 27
